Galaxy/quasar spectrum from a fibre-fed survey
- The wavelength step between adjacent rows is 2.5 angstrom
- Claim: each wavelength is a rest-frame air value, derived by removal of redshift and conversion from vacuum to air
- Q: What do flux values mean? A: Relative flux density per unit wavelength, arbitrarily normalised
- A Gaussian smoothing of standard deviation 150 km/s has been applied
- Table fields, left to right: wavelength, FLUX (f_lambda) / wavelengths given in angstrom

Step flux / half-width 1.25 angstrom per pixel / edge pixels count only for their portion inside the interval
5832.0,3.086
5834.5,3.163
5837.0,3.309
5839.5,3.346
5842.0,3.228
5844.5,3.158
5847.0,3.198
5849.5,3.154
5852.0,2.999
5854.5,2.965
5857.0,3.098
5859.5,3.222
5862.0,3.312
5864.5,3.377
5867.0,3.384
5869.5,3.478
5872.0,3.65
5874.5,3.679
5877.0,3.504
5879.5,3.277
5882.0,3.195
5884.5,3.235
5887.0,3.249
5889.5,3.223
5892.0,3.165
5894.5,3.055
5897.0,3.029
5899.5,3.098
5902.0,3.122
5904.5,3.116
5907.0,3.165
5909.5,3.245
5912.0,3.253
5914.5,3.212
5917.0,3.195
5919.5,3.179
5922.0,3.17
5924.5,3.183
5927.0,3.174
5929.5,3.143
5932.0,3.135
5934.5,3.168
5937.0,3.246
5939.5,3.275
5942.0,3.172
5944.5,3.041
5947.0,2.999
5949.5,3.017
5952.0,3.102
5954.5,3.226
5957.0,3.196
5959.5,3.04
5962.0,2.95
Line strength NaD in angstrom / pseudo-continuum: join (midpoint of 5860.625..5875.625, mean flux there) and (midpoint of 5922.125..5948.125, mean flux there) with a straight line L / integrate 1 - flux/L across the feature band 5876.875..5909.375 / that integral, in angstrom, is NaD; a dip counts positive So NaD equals 1.7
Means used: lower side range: 3.48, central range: 3.18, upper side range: 3.16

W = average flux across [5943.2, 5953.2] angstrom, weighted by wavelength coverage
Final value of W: 3.04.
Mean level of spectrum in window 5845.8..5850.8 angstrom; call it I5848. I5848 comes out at 3.17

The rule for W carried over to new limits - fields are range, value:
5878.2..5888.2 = 3.24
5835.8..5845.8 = 3.26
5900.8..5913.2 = 3.18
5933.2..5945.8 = 3.18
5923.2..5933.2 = 3.16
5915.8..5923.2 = 3.18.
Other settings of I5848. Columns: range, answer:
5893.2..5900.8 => 3.06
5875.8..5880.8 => 3.39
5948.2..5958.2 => 3.13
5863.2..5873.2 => 3.47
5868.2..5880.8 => 3.52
